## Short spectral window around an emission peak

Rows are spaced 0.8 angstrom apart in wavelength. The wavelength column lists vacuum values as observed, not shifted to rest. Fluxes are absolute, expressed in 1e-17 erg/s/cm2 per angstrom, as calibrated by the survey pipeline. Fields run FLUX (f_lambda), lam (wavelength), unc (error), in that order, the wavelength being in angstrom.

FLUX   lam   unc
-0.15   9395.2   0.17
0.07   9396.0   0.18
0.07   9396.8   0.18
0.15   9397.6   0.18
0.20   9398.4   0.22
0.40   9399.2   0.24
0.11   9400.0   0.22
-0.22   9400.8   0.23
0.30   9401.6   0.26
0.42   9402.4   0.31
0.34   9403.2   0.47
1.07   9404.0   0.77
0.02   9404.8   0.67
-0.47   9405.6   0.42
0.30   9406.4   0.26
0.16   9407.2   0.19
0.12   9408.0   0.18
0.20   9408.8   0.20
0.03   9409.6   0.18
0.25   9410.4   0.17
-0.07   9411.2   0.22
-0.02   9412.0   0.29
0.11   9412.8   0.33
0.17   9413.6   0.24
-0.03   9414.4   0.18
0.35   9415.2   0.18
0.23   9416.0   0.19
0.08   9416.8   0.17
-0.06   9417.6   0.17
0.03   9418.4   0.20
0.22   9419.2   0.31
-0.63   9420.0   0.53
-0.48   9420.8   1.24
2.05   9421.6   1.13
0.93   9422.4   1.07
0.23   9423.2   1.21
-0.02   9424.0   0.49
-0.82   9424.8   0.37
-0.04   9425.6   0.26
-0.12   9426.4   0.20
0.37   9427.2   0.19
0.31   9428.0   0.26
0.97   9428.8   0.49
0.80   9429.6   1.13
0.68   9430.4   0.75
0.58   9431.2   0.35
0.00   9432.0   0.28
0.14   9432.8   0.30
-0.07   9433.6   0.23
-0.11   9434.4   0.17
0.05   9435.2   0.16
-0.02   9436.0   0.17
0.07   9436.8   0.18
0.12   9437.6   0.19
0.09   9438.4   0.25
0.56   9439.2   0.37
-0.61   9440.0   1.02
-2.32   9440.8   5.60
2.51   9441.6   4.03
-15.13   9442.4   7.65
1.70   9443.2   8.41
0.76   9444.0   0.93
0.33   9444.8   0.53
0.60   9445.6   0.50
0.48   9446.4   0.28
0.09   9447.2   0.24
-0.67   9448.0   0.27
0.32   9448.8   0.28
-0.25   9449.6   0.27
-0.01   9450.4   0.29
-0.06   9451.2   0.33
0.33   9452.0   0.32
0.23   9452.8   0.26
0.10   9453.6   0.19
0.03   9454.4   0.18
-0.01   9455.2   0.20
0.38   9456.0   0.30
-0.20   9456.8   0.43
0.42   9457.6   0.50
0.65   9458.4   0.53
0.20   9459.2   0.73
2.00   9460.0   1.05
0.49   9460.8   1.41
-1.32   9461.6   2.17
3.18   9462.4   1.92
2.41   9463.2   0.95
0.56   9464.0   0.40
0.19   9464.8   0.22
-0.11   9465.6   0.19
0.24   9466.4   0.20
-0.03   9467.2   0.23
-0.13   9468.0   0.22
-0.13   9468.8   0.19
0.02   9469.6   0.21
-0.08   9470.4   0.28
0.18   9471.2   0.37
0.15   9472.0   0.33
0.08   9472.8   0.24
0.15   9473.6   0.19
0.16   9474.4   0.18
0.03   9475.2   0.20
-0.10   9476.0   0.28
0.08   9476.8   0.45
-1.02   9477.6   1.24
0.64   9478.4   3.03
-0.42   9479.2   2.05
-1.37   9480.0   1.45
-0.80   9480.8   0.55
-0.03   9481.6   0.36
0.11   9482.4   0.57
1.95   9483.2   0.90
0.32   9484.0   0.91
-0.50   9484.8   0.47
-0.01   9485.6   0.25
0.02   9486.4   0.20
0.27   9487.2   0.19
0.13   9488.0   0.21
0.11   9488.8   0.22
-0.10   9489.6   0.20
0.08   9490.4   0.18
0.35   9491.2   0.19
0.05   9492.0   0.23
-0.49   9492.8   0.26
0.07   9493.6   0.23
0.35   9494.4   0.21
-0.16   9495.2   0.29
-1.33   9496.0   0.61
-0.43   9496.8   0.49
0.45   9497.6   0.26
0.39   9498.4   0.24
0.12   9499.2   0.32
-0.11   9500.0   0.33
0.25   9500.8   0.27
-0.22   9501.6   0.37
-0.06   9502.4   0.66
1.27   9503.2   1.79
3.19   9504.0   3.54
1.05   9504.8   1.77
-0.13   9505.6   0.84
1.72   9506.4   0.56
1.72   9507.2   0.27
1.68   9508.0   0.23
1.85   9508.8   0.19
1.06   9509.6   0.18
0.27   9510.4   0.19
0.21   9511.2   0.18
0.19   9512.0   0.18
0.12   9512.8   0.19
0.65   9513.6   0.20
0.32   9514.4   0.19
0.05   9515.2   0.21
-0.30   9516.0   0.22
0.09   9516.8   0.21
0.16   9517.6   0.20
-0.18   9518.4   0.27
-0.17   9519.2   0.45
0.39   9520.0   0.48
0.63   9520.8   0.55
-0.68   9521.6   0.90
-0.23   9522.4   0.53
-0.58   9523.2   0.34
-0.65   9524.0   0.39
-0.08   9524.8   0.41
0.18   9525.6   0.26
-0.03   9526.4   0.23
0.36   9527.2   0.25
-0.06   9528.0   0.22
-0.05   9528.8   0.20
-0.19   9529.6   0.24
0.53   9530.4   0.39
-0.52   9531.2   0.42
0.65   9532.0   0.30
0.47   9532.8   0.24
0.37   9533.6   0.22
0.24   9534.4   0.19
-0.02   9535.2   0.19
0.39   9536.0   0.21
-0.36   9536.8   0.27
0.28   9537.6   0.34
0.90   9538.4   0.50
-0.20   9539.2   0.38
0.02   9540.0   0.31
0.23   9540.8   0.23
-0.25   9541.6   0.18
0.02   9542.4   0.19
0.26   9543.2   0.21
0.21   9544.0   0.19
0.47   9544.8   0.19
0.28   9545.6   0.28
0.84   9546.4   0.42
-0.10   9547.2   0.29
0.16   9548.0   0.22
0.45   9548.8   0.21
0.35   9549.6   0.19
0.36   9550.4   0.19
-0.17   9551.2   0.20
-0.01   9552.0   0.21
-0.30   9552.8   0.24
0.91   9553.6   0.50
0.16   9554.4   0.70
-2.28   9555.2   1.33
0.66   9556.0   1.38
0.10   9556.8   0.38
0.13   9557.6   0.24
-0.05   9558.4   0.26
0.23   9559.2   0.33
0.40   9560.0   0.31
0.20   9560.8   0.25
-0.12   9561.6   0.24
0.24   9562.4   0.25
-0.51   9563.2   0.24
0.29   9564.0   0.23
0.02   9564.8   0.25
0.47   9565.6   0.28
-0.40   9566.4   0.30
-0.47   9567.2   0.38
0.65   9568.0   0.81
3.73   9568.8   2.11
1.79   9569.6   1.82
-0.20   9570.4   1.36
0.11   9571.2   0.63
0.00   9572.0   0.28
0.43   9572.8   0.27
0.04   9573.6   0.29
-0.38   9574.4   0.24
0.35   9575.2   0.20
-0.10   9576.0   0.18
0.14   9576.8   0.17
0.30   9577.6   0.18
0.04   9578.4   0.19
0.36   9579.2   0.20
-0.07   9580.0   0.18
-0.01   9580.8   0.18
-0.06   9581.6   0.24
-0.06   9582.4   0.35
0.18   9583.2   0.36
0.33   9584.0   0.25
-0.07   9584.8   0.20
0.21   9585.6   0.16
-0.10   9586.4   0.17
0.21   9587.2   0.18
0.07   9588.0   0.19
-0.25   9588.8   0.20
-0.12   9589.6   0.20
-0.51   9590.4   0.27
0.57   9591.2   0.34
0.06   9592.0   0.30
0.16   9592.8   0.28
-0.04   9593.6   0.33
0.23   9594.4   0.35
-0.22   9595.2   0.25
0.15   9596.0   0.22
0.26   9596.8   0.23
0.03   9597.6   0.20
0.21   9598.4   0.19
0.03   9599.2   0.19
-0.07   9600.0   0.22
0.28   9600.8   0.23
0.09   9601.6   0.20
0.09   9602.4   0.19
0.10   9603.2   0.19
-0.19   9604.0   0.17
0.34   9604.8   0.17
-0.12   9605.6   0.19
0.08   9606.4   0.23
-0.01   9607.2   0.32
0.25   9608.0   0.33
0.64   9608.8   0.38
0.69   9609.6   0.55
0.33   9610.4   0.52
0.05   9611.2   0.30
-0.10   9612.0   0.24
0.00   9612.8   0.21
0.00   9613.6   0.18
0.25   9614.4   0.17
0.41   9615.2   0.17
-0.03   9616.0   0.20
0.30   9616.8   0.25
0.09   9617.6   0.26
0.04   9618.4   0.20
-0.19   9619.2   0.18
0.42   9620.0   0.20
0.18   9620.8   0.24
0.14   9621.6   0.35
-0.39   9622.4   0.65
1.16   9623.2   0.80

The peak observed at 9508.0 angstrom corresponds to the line H-beta 4861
